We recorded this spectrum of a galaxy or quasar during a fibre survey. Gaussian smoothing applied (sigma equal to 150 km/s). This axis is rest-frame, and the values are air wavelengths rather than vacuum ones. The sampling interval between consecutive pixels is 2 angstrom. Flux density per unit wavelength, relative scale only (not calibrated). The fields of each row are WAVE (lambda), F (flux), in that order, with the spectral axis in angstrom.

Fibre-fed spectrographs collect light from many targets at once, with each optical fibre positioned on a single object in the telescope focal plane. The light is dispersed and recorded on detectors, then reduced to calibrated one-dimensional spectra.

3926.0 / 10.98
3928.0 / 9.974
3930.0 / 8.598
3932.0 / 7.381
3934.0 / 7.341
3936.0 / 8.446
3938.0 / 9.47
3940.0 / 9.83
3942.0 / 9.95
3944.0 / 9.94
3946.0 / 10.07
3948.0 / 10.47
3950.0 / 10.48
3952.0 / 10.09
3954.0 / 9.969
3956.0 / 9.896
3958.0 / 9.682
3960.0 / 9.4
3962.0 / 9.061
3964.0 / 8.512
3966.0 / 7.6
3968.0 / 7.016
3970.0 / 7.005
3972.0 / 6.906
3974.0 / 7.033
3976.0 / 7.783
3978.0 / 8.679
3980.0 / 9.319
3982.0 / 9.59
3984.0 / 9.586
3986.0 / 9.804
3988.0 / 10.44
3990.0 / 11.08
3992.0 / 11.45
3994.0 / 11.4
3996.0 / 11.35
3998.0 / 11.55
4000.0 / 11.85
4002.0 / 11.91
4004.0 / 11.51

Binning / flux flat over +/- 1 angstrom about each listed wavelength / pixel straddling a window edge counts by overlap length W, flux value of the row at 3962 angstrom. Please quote 9.061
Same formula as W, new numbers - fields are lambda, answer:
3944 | 9.94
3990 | 11.08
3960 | 9.4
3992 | 11.45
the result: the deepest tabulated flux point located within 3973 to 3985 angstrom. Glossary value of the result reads 7.033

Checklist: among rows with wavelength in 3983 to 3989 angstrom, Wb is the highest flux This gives 10.44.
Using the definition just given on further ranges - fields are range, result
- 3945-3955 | 10.48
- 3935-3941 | 9.83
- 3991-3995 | 11.45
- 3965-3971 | 7.6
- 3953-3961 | 9.969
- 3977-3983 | 9.59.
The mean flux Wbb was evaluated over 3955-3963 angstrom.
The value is 9.51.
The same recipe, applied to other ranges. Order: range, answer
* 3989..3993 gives 11.3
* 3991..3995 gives 11.4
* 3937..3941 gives 9.65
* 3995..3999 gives 11.4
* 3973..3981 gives 8.2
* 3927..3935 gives 8.32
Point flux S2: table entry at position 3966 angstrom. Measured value 7.6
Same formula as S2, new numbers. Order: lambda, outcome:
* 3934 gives 7.341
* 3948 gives 10.47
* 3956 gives 9.896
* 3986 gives 9.804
